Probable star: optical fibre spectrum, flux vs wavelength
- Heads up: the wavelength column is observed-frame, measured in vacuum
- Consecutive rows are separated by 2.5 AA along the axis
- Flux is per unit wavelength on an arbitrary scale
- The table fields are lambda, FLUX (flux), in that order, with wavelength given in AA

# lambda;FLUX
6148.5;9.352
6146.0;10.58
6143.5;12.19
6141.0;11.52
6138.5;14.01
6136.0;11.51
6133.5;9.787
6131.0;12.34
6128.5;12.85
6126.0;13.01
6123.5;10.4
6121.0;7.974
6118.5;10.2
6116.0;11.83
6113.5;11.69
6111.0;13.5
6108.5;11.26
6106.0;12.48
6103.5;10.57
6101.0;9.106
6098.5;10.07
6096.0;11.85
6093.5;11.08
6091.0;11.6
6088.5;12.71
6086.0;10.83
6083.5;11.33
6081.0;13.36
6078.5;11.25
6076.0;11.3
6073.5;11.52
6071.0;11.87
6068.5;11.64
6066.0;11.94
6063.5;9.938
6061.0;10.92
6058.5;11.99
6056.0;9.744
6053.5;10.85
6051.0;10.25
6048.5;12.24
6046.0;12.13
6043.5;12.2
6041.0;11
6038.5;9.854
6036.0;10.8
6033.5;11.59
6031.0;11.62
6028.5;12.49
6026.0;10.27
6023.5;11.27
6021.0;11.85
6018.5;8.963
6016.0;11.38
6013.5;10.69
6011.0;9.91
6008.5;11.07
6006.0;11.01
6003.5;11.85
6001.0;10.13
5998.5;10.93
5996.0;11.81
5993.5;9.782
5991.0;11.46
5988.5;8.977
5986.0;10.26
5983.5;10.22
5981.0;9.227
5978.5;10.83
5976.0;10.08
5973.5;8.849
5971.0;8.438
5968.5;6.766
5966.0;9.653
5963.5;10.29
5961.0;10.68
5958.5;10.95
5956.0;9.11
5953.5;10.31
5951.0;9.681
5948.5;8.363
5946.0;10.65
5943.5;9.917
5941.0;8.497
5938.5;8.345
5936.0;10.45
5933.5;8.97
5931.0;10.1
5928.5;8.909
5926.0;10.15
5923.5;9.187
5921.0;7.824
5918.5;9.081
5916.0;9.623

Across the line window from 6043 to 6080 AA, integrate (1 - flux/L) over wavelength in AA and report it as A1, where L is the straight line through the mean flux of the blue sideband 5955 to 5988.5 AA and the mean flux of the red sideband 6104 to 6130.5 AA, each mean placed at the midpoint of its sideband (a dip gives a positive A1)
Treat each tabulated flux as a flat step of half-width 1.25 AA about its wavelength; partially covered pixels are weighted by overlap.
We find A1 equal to -1.8 AA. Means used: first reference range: 9.62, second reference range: 11.5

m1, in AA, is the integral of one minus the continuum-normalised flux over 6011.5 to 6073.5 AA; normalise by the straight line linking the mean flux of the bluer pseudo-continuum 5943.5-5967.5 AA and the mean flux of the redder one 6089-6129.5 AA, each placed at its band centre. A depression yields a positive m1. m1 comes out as -2.7 AA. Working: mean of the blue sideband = 9.93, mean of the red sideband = 11.2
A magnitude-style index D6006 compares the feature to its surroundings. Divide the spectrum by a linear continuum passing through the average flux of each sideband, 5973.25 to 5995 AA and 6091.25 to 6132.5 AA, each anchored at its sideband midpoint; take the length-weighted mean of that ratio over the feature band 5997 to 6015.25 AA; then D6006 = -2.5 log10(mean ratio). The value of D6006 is -0.06 mag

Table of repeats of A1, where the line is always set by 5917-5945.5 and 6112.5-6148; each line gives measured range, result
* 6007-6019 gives -0.4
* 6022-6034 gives -1.3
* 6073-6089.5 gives -1.4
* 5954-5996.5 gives -0.4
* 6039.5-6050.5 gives -1.3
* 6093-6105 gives 0.5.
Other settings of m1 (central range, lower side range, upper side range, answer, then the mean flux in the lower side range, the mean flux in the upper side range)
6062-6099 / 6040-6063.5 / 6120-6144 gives -0.59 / 11.2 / 11.6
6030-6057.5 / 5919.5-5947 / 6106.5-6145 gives -1.22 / 9.35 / 11.6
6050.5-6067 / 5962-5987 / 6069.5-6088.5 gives 0.68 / 9.47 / 11.7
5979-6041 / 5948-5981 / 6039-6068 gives -2.09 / 9.55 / 11.2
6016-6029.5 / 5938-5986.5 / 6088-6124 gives -1.03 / 9.56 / 11.1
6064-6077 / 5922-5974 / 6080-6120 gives -0.61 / 9.44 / 11.4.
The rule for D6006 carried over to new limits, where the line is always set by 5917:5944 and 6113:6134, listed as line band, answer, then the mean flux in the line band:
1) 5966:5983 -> 0.06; 9.13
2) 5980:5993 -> -0.03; 10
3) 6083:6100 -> -0.05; 11.3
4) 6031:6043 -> -0.07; 11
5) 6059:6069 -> -0.06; 11.1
